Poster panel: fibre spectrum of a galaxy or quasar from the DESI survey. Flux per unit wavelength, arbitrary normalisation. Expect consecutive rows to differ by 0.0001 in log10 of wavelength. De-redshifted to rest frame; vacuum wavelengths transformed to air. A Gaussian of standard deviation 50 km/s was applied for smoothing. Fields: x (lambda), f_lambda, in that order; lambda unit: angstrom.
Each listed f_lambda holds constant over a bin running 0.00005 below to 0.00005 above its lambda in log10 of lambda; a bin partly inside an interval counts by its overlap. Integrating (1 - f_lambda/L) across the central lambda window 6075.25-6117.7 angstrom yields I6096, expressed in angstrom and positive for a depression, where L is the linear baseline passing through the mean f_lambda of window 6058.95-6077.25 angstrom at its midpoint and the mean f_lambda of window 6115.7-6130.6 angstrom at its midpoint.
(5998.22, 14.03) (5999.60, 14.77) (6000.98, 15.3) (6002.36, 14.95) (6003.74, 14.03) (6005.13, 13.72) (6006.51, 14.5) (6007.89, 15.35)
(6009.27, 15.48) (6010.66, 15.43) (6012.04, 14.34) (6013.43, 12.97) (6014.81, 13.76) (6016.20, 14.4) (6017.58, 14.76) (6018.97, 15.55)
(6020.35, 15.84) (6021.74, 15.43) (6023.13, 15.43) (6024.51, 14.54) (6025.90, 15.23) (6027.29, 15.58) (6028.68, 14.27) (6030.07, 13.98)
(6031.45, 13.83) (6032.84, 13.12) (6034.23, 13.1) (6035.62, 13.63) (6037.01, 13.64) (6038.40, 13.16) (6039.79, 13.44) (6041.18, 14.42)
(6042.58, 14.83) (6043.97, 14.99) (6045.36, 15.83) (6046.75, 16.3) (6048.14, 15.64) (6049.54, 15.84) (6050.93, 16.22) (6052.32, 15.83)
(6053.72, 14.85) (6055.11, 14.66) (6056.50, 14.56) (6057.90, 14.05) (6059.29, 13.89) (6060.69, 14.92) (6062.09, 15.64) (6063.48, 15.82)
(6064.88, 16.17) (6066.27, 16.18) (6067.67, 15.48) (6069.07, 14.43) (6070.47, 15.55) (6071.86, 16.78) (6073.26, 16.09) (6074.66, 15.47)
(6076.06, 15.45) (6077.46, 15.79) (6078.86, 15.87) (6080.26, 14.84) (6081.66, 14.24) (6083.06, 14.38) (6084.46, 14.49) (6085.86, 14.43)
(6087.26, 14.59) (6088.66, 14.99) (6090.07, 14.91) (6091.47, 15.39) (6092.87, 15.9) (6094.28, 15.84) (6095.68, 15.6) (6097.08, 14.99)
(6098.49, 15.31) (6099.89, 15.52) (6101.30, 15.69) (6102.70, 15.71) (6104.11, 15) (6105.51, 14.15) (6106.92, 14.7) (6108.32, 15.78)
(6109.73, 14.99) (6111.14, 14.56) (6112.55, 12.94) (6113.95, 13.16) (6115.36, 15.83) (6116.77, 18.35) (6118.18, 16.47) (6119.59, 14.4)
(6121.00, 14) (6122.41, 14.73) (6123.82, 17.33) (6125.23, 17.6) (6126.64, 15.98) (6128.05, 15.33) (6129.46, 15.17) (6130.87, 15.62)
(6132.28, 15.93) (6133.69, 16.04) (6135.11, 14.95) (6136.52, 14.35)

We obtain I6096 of 1.7 angstrom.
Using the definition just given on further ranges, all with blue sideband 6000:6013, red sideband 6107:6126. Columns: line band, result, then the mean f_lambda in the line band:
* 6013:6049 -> 0.84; 14.5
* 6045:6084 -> -0.77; 15.4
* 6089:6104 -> -0.19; 15.4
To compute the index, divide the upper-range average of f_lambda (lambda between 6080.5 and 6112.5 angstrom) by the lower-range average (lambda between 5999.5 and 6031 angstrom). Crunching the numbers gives 1.0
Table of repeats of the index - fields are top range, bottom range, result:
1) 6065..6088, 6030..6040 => 1.13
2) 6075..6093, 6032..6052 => 1.03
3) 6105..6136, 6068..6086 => 1.01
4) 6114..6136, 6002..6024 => 1.07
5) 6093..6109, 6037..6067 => 1.02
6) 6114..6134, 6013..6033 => 1.08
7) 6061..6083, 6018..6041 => 1.08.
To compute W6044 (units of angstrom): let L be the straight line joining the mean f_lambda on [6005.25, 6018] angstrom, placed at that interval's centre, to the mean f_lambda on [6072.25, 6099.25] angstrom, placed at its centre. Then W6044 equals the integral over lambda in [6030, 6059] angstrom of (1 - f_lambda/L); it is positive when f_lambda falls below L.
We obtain 0.50 angstrom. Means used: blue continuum 14.5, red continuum 15.2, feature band 14.6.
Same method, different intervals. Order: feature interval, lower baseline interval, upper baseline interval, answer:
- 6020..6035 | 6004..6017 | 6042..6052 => 0.5 angstrom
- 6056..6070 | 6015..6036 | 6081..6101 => -0.3 angstrom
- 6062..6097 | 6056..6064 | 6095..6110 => -0.9 angstrom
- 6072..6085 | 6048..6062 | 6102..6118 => -0.2 angstrom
